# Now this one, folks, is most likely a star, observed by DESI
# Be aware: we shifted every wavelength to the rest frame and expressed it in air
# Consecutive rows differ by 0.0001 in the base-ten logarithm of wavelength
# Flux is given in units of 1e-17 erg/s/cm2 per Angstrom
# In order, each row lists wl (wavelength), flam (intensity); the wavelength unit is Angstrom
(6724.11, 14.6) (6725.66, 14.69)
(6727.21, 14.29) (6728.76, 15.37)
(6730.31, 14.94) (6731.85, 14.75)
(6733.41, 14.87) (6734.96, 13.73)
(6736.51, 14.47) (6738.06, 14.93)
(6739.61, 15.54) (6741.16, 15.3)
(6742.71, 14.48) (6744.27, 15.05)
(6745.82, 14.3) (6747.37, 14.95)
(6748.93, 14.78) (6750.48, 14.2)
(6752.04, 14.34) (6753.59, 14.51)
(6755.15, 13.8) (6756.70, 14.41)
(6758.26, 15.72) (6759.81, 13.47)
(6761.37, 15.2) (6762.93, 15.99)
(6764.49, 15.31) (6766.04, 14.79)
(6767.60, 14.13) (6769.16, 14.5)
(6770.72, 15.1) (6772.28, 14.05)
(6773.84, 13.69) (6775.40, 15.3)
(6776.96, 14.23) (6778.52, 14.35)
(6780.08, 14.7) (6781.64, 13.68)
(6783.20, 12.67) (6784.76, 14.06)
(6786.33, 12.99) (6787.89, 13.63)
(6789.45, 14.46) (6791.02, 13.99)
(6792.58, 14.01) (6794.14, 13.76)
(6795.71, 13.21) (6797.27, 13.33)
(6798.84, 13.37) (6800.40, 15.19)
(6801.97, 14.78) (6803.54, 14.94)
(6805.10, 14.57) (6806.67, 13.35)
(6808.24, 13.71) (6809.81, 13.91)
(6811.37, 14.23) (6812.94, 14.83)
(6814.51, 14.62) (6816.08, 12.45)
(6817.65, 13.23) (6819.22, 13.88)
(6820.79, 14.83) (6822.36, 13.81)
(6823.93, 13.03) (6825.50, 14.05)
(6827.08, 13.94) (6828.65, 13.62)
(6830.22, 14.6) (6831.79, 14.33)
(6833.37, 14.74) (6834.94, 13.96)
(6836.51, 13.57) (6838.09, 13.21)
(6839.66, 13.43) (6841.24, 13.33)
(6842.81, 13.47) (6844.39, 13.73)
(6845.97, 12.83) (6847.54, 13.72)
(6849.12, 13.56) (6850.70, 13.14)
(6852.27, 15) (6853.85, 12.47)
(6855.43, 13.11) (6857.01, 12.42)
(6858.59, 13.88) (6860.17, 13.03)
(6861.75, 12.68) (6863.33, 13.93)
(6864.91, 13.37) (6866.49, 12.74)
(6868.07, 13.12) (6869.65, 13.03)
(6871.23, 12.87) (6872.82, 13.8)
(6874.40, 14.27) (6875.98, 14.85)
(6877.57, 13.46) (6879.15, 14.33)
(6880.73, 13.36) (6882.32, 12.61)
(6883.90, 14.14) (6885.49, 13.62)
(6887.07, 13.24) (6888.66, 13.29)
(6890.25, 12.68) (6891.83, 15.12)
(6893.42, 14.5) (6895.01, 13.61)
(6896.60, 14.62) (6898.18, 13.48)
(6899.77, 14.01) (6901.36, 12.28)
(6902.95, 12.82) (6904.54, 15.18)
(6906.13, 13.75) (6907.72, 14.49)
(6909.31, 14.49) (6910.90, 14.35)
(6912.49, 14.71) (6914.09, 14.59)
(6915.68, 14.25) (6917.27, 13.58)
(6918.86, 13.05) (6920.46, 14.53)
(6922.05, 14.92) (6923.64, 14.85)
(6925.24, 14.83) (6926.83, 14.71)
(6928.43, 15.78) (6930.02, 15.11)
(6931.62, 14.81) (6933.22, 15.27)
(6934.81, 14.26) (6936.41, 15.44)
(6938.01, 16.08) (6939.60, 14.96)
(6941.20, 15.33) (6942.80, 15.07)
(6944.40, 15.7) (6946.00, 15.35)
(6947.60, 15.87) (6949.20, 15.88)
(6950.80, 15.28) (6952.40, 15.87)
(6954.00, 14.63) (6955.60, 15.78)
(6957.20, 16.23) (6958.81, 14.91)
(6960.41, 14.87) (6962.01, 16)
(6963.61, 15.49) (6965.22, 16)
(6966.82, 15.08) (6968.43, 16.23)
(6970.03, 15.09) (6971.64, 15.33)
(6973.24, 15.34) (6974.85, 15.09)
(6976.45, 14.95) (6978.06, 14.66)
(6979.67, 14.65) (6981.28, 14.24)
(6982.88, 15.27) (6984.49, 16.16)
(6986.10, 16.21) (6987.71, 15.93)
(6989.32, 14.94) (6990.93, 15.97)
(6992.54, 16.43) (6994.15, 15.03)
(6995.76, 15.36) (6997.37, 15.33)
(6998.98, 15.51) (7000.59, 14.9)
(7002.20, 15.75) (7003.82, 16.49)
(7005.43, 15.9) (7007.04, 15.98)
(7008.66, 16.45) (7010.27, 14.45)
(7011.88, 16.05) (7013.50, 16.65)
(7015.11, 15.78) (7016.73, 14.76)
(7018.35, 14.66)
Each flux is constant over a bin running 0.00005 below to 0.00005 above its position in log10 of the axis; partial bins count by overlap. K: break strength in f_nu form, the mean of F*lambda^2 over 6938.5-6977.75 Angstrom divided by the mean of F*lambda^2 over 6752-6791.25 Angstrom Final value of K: 1.13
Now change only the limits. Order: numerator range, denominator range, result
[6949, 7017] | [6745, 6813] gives 1.15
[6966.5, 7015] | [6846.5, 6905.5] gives 1.18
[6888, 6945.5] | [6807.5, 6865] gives 1.08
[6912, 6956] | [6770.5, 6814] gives 1.11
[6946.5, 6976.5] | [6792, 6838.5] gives 1.16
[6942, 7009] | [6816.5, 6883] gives 1.18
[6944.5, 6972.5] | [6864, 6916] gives 1.15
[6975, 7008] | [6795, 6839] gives 1.17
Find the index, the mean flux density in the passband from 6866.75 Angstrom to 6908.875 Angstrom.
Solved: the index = 13.7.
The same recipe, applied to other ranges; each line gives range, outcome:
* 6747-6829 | 14.2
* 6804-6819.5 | 13.9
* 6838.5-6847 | 13.4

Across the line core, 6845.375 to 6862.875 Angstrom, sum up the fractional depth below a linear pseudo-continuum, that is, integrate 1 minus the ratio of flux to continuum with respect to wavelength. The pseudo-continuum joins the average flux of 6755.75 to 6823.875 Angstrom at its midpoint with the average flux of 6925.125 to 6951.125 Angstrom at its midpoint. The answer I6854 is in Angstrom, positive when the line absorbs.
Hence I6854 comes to 1.7 Angstrom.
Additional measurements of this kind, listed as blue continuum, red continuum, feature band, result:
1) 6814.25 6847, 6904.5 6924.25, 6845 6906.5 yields 2.27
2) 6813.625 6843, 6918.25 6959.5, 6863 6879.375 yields 0.87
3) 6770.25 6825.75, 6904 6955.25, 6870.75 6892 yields 1.34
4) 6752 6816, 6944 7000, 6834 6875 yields 3.69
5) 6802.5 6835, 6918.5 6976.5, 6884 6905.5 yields 1.49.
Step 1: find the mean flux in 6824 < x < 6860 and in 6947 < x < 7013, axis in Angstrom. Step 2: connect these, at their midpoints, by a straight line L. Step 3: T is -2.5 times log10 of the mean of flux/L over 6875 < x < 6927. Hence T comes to 0.03 mag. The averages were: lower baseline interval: 13.6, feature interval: 14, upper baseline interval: 15.5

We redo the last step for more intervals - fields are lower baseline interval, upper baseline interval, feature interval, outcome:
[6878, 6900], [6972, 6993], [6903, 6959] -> -0.034 mag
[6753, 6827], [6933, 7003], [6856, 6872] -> 0.123 mag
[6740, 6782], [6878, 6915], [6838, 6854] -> 0.052 mag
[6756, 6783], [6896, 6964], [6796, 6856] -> 0.063 mag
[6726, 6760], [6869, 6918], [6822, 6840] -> 0.025 mag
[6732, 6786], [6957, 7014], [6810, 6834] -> 0.060 mag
